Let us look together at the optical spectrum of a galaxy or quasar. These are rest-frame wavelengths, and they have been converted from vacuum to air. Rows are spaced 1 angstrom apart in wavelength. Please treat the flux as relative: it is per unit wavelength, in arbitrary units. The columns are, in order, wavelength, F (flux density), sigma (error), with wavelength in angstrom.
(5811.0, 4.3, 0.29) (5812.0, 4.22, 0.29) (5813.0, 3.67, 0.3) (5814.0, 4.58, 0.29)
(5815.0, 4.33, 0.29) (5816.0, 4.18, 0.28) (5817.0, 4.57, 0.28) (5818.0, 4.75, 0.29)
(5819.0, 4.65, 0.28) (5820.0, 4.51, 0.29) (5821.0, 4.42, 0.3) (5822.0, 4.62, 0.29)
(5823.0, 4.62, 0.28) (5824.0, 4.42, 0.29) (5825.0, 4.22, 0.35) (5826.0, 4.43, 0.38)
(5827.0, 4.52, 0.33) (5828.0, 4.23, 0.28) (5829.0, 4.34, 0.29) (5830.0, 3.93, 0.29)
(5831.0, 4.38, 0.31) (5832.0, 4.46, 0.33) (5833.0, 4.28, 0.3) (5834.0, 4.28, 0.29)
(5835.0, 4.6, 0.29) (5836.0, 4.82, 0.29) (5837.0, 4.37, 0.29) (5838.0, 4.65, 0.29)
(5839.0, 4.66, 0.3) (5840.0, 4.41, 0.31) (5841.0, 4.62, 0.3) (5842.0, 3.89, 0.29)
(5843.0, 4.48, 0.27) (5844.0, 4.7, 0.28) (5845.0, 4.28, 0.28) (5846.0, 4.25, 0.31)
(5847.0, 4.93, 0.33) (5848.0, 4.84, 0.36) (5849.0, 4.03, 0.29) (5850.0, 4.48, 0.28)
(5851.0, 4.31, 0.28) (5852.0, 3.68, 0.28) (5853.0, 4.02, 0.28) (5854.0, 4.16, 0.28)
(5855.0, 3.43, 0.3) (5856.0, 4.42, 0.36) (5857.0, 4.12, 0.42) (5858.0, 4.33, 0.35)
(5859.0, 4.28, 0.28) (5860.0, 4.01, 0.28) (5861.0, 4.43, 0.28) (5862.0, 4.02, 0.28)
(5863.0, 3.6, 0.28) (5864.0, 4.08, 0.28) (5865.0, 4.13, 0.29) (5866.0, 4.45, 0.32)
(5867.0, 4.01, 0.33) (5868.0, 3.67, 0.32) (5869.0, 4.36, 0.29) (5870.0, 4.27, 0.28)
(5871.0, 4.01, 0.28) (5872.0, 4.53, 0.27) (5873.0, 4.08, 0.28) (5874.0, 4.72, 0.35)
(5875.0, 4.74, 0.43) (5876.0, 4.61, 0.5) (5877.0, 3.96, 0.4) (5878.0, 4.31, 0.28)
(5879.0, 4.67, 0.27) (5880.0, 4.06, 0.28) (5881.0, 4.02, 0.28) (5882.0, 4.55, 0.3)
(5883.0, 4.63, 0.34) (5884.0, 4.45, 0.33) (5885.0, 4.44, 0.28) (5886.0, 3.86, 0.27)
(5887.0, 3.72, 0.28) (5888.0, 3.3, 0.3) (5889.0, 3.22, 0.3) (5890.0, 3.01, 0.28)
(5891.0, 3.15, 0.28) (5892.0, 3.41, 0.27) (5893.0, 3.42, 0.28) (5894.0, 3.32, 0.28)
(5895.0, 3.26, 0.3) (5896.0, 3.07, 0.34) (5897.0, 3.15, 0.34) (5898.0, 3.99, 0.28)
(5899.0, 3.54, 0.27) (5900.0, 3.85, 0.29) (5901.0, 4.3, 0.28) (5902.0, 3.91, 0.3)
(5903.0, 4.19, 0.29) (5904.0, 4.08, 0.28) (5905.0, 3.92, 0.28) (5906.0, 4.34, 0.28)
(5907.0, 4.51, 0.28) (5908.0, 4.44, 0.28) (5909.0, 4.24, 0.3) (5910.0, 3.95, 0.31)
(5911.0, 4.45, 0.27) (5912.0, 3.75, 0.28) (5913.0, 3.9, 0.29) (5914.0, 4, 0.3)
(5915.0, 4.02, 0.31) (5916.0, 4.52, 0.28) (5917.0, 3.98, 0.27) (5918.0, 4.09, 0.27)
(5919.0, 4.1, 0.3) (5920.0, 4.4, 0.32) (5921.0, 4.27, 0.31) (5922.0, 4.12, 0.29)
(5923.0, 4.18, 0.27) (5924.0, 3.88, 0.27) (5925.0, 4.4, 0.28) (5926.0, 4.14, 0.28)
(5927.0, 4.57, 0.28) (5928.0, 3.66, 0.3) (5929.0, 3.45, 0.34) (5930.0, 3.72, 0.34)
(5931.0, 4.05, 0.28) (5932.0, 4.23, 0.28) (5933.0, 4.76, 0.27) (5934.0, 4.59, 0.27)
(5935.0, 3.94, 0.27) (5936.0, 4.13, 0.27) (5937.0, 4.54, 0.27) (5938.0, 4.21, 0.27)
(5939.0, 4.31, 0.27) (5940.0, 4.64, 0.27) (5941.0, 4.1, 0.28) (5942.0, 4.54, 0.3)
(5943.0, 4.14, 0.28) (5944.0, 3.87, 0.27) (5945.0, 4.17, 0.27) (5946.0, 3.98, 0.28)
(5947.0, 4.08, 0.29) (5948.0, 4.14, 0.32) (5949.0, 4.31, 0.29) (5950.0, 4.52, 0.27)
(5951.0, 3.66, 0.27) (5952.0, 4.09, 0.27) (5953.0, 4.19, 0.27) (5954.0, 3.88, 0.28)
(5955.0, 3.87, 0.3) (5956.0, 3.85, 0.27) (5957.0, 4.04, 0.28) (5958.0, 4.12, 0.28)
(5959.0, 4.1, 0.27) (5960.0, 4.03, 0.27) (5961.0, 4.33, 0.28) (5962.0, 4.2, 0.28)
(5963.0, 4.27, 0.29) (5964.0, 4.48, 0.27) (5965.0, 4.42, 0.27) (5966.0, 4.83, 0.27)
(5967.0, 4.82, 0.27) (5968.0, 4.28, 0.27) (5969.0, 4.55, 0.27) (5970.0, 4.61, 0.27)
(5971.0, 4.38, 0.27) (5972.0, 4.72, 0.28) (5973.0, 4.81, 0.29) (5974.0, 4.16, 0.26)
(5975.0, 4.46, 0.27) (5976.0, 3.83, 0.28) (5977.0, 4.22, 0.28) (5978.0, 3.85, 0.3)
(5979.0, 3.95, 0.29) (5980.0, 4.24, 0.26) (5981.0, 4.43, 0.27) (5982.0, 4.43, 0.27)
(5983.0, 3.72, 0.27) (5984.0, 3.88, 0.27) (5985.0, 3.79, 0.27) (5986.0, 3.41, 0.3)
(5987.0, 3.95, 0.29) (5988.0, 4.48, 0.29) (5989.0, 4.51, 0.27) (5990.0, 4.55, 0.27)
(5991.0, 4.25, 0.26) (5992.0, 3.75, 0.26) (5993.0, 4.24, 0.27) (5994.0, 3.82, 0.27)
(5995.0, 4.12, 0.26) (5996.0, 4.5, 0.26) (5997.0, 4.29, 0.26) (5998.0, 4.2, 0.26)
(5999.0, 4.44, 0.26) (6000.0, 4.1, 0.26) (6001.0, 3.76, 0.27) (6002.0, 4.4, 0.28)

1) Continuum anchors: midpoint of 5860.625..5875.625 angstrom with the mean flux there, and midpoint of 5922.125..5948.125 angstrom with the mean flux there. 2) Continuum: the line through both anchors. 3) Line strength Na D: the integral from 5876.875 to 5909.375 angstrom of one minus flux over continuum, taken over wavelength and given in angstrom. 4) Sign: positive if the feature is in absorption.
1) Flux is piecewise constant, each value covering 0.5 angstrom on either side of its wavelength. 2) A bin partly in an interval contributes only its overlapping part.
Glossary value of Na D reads 2.4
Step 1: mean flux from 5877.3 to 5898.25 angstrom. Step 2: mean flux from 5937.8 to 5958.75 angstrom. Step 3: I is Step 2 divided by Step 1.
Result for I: 1.10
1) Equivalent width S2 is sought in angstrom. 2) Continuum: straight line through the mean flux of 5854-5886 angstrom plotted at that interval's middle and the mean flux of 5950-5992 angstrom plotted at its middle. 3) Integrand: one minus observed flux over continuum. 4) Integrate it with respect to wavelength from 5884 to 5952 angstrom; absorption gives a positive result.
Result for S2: 3.46 angstrom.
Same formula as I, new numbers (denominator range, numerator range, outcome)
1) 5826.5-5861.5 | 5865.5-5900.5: 0.91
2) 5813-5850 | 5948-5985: 0.95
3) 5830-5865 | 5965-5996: 0.99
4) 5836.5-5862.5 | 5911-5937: 0.96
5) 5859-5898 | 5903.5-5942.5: 1.05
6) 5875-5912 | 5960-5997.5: 1.08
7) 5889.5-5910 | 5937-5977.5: 1.13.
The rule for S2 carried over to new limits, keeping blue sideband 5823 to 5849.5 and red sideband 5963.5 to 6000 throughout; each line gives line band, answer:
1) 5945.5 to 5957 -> 0.65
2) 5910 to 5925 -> 0.73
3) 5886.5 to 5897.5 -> 2.74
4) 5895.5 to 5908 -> 1.22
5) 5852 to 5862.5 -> 0.72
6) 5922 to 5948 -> 0.86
